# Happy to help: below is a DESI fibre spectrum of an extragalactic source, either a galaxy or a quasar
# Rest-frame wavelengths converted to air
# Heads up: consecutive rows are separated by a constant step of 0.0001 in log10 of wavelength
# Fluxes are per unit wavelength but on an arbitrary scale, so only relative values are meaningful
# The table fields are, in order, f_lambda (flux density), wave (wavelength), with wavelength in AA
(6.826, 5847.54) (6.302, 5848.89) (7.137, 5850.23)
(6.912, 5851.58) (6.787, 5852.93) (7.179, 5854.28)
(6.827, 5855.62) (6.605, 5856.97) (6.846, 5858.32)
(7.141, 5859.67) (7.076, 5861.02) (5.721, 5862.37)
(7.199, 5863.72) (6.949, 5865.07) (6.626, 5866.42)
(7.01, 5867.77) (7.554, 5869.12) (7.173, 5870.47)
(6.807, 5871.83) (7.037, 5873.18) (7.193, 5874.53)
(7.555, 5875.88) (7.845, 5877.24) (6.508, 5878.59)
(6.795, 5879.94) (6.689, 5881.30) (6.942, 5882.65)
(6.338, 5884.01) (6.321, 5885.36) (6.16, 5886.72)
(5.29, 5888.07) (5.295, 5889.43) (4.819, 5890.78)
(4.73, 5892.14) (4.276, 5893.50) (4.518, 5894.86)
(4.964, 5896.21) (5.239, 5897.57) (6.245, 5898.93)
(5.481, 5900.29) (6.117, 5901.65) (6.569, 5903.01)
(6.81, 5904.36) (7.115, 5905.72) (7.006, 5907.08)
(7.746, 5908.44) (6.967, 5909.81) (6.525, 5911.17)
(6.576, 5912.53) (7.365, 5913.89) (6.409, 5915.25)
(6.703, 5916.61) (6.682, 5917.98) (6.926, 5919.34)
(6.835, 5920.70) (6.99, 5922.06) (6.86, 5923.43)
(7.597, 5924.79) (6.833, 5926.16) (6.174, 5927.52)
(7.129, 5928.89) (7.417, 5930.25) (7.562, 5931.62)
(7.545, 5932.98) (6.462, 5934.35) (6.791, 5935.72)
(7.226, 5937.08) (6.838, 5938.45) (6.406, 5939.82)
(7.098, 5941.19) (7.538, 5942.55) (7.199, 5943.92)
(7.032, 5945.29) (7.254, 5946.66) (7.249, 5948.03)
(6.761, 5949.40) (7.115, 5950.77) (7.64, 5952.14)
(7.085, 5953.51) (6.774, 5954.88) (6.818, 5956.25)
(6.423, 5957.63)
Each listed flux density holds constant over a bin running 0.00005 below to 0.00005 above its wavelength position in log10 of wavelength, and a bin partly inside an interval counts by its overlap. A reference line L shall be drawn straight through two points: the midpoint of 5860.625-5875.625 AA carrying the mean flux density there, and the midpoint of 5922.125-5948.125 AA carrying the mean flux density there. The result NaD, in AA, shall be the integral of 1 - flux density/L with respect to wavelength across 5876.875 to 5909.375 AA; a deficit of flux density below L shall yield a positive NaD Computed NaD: 4.32 AA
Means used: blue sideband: 6.96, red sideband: 7.06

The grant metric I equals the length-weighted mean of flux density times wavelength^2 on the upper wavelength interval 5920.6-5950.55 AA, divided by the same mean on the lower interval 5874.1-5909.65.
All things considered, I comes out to 1.16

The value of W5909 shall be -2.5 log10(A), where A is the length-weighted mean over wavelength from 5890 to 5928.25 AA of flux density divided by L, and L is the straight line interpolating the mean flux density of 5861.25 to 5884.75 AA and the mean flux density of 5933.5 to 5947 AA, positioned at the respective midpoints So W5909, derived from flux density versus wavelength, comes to 0.10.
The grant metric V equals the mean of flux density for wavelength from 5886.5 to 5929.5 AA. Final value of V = 6.28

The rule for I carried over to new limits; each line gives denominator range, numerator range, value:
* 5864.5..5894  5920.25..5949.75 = 1.11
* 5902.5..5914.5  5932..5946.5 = 1.02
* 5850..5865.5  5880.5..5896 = 0.82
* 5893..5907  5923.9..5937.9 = 1.23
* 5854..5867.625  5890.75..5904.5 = 0.80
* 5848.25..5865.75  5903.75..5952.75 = 1.05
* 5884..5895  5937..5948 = 1.36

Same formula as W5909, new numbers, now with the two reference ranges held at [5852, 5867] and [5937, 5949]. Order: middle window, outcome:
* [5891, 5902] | 0.32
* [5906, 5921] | 0.01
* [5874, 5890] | 0.05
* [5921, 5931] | 0.00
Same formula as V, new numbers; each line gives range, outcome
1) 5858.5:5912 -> 6.42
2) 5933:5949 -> 7.02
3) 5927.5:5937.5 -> 7.09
